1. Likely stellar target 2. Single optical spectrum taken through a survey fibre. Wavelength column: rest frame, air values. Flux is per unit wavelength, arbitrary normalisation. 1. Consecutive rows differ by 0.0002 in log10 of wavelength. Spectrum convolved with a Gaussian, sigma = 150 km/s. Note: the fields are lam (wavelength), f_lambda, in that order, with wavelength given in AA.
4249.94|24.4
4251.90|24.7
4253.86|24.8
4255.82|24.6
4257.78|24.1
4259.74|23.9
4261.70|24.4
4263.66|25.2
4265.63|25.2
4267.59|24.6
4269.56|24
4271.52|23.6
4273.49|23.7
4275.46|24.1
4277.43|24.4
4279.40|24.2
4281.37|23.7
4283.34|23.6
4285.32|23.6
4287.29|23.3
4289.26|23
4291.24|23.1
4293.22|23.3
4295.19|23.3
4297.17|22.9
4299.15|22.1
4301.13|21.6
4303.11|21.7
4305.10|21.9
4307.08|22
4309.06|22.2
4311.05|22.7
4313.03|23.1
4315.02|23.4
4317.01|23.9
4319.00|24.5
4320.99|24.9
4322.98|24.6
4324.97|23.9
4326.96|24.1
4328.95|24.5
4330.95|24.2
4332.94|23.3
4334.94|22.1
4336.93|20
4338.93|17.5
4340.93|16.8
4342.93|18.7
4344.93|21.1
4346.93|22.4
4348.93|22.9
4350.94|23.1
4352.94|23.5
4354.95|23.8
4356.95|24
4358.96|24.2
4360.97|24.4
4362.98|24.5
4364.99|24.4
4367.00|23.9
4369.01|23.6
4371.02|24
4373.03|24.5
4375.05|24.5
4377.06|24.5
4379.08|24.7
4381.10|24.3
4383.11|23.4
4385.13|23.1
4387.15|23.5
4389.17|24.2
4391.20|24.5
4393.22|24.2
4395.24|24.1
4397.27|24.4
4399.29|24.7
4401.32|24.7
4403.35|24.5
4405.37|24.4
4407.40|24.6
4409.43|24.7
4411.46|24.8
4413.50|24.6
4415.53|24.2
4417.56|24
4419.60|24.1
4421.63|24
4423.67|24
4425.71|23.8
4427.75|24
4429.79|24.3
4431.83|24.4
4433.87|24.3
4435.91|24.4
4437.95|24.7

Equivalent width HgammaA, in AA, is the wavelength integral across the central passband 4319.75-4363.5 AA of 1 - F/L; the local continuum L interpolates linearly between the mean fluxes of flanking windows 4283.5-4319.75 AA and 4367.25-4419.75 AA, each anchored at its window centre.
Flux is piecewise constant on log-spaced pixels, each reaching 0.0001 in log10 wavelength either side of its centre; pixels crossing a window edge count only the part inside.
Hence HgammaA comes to 1.5 AA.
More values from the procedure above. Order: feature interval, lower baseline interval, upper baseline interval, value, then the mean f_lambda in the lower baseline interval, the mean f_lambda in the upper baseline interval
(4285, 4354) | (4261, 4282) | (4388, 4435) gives 5.01 AA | 24.3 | 24.3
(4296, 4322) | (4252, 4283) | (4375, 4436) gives 1.54 AA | 24.3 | 24.3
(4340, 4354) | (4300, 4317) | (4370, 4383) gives 1.35 AA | 22.4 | 24.4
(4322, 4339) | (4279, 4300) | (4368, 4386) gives 0.49 AA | 23.3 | 24.1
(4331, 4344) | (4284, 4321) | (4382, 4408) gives 1.85 AA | 22.9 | 24.2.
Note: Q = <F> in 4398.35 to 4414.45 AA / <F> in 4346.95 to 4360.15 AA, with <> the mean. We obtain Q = 1.05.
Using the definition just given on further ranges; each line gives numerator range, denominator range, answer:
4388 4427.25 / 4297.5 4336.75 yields 1.05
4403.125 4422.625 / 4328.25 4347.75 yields 1.16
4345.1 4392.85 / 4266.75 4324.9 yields 1.02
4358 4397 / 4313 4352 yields 1.08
